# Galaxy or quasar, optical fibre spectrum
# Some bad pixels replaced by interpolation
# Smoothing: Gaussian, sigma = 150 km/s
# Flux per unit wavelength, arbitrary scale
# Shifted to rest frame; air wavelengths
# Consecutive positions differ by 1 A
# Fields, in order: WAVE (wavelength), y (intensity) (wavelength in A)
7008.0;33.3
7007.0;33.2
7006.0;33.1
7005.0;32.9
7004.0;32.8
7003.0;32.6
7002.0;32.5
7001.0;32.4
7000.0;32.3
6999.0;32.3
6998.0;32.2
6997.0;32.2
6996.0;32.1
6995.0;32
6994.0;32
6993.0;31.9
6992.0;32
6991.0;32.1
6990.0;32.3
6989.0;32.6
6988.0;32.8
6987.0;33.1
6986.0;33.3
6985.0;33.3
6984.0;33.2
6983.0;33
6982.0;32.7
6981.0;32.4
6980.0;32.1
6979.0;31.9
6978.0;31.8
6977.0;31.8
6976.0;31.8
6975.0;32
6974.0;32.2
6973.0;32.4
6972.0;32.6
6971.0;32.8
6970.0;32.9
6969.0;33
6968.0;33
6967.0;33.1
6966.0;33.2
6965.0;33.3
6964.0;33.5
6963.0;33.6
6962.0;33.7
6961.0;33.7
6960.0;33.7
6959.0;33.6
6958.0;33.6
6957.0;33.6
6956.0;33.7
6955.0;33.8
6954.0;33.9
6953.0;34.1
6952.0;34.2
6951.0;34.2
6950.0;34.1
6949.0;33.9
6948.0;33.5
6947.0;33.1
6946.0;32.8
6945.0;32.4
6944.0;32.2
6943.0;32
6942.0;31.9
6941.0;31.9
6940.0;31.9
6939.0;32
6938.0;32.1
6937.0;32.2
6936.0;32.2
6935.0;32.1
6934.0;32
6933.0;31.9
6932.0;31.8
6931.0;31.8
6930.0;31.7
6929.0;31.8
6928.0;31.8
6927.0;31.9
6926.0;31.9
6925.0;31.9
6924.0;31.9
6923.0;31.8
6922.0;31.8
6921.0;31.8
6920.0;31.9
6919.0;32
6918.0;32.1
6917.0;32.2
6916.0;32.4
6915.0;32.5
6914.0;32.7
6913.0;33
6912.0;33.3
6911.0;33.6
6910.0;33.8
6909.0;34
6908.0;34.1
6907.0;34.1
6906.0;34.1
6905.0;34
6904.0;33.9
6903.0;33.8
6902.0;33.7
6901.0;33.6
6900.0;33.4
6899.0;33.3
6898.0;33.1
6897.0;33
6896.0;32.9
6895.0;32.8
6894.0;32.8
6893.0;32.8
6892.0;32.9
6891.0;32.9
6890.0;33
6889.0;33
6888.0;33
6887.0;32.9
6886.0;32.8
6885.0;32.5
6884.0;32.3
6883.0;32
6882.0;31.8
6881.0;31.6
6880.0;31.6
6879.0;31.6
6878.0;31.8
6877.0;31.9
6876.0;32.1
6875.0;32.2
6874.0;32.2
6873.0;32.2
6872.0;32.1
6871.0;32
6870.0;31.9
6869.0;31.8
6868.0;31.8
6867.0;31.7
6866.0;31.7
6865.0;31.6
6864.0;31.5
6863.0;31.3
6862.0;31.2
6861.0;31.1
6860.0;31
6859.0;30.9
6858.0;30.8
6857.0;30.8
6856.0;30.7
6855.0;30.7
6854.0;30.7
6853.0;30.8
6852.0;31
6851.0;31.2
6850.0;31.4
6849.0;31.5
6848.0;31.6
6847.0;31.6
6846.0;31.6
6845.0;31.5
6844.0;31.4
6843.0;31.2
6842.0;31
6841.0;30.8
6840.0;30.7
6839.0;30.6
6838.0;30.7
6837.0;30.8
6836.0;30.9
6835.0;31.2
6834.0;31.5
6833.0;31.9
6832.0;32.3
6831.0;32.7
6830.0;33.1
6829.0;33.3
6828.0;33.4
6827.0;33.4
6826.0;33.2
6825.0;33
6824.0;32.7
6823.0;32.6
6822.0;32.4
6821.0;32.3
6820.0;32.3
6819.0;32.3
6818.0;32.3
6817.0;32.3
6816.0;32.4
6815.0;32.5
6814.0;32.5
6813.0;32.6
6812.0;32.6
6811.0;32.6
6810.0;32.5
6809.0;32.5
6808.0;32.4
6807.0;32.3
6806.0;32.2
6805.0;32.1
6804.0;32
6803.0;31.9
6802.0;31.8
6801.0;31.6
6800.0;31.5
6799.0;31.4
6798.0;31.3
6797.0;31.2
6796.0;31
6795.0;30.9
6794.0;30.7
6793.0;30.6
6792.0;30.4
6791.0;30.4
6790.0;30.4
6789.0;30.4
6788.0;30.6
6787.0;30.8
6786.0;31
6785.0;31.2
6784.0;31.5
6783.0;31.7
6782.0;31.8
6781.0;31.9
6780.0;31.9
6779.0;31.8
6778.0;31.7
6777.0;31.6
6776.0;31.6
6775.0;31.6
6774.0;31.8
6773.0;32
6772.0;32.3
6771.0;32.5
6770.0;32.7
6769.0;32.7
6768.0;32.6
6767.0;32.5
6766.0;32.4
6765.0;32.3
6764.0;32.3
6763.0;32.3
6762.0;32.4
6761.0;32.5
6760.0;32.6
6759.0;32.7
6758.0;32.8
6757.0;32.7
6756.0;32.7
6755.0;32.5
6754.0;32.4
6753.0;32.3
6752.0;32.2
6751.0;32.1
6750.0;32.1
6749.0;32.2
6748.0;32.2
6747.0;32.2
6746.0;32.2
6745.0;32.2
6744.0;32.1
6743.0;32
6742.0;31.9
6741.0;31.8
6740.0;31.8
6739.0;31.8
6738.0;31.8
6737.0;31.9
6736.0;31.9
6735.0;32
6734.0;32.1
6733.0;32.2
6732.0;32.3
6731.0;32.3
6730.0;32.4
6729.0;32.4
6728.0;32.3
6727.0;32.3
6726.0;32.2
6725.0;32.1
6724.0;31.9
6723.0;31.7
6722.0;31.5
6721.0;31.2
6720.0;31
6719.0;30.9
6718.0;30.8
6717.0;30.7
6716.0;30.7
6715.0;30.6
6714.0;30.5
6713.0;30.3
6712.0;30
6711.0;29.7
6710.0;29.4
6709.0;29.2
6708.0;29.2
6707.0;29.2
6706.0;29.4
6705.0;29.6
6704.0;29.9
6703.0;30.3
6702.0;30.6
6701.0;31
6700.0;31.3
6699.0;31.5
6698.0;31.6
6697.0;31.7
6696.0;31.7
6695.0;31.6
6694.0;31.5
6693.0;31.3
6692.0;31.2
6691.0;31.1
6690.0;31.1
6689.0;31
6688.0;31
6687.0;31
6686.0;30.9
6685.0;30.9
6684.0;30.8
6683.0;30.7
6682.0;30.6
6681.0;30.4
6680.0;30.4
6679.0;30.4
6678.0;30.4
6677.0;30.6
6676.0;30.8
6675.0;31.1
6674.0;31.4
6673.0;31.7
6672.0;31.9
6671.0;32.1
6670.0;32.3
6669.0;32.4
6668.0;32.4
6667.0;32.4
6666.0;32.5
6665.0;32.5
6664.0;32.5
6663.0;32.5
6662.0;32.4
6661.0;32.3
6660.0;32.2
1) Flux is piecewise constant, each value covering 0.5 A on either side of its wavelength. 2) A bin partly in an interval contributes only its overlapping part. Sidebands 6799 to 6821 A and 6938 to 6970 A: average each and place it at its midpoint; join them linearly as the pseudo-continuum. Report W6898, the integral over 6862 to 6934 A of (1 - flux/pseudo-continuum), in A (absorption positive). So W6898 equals 0.78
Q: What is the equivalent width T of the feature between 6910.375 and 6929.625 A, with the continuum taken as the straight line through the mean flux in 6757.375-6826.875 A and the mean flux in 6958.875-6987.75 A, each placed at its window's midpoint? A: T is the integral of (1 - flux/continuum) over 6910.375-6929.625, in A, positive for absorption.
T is 0.2 A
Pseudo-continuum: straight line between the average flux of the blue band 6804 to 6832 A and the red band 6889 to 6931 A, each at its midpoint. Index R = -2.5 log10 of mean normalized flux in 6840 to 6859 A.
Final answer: 0.05 mag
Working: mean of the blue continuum 32.6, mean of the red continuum 32.8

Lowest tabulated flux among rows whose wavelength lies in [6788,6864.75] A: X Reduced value 30.4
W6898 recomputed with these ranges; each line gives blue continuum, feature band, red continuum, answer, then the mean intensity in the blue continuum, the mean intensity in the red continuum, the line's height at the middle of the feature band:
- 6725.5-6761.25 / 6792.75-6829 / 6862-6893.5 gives 0.00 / 32.2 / 32.1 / 32.2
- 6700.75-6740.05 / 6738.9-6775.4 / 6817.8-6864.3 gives -1.22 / 31.1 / 31.6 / 31.2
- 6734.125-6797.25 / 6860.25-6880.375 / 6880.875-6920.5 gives 0.61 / 31.9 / 33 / 32.7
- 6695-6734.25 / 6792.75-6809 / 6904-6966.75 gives 0.07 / 31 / 32.8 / 31.7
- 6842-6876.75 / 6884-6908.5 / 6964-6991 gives -1.11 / 31.4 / 32.6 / 31.8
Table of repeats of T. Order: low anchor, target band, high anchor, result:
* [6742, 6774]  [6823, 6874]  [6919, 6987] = 1.41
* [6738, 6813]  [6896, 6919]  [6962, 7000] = -0.70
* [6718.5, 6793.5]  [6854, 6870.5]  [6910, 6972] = 0.57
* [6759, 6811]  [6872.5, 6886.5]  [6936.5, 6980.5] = 0.15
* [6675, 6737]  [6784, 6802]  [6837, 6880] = 0.16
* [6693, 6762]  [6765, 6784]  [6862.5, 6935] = -0.17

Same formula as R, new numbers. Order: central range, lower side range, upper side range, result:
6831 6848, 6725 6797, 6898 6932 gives 0.04 mag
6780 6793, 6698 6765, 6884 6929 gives 0.03 mag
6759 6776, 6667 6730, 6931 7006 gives -0.03 mag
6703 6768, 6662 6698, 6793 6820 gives 0.00 mag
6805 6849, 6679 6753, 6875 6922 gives 0.00 mag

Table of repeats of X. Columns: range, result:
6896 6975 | 31.7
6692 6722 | 29.2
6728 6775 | 31.6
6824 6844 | 30.6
